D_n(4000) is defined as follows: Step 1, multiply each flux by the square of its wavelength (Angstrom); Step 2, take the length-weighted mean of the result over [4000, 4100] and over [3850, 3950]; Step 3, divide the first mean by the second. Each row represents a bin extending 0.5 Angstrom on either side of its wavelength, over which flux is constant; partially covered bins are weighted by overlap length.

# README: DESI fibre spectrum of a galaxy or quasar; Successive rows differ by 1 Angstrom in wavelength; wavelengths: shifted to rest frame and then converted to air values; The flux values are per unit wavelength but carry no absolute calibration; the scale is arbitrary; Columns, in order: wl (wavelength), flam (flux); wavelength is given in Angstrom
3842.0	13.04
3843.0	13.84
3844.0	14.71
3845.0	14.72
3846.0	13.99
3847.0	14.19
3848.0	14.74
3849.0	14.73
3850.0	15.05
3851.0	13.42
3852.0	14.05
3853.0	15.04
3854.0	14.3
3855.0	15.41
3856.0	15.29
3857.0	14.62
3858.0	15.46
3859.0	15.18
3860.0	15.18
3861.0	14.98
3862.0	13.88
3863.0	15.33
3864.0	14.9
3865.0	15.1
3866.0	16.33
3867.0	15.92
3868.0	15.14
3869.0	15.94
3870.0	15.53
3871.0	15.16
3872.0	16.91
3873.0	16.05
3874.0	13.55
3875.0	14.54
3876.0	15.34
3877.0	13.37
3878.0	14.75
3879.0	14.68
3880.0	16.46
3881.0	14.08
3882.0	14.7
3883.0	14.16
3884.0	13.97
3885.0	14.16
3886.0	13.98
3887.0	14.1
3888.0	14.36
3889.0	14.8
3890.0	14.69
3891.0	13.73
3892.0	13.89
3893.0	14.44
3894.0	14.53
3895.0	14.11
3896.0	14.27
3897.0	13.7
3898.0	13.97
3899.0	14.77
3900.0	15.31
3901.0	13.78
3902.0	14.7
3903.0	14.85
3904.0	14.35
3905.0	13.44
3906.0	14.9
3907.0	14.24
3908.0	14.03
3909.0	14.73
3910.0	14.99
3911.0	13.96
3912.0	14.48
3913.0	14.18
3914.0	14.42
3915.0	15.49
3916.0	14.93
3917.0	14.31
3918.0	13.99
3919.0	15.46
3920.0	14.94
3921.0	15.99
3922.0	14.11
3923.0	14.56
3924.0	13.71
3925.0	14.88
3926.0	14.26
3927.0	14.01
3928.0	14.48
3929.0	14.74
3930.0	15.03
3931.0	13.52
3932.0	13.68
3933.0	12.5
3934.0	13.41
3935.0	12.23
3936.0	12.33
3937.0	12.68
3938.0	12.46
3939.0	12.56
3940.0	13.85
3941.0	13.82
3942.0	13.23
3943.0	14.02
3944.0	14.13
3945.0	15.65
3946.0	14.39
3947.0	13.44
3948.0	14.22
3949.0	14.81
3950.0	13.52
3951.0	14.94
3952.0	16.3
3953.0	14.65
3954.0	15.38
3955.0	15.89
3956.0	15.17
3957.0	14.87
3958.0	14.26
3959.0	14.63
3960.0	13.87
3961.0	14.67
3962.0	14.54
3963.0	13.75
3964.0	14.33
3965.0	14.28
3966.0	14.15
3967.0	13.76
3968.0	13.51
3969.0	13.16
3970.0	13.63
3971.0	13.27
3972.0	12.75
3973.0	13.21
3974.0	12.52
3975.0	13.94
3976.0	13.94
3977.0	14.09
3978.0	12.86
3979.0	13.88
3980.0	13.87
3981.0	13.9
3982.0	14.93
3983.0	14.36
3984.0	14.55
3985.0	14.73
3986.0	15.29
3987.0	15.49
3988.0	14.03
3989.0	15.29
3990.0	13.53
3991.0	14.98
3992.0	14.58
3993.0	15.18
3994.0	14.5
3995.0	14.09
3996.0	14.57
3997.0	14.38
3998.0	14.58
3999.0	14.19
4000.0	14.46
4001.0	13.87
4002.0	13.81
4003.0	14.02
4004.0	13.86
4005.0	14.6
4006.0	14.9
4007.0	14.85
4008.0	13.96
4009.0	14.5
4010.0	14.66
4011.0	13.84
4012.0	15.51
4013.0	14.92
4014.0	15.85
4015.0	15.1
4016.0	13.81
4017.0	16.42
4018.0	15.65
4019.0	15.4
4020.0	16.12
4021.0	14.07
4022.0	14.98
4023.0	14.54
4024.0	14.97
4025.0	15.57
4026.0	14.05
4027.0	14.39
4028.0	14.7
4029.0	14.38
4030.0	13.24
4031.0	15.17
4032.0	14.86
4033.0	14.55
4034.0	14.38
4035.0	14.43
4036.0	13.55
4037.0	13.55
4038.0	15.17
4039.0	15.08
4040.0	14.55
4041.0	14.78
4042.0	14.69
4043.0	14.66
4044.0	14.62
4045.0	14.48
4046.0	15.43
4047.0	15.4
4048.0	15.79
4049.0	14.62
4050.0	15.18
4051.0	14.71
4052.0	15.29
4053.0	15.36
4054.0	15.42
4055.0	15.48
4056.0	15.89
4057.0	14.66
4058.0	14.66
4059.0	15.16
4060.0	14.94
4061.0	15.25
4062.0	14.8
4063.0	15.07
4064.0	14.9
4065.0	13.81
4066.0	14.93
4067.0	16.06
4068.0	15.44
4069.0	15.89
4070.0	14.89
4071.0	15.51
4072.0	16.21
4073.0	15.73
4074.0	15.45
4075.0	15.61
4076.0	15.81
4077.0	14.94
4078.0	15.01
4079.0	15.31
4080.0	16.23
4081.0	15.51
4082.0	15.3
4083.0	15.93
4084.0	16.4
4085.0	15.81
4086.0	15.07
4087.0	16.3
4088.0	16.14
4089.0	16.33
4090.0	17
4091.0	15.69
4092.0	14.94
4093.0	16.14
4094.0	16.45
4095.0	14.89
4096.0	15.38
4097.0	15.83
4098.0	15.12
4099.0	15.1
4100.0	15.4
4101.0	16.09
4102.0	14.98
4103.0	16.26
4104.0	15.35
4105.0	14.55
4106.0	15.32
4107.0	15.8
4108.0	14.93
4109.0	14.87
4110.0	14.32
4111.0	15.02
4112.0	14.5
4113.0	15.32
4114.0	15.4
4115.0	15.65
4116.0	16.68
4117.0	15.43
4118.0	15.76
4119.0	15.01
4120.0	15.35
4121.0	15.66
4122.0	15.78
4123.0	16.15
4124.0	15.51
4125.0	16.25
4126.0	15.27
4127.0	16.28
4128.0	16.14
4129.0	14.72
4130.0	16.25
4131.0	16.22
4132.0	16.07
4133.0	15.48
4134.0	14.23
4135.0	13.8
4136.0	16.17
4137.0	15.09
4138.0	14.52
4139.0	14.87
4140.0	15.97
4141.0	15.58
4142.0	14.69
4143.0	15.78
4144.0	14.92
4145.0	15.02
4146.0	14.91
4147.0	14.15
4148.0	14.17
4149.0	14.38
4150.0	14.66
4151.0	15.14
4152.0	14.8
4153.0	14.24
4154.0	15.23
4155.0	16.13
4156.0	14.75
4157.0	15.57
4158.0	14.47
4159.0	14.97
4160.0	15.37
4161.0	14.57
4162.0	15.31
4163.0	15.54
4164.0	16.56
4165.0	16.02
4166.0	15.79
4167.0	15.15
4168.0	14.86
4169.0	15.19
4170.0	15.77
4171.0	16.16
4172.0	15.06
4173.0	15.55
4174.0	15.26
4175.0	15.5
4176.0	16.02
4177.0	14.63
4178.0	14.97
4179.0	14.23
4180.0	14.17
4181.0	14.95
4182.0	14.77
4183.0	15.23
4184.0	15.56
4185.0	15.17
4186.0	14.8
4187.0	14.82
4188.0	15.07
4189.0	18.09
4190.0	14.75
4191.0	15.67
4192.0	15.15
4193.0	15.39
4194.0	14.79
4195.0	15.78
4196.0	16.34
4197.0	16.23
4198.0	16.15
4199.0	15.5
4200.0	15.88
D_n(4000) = 1.1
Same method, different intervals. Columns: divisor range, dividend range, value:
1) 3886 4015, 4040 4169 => 1.16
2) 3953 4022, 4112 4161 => 1.14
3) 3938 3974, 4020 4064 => 1.09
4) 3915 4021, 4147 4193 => 1.17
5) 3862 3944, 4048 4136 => 1.18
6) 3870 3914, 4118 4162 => 1.19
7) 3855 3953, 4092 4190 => 1.19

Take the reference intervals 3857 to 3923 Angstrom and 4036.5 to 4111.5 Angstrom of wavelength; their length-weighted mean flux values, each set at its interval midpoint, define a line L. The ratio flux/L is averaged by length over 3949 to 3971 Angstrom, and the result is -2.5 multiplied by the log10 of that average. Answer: 0.04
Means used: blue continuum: 14.7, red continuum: 15.3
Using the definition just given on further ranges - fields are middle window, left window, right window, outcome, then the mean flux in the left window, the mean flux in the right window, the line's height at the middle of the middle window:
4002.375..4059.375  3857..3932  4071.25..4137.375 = 0.03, 14.7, 15.6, 15.2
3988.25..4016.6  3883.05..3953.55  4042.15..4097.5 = 0.03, 14.2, 15.4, 14.9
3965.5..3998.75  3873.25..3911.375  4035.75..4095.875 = 0.06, 14.4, 15.3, 14.9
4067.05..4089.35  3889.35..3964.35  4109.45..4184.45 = -0.05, 14.3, 15.3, 15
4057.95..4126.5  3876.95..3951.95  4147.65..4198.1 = -0.04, 14.2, 15.3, 14.9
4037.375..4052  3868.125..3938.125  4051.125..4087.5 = 0.02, 14.4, 15.4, 15.2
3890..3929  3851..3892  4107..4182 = 0.03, 14.8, 15.3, 14.9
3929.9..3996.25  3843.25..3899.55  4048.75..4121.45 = 0.07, 14.7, 15.4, 15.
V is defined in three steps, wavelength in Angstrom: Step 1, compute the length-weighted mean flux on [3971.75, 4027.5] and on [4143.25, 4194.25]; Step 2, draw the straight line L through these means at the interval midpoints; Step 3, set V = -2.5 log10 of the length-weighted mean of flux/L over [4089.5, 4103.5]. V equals -0.056 mag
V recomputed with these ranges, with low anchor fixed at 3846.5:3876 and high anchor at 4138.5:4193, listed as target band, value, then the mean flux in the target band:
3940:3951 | 0.07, 14.1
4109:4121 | -0.01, 15.3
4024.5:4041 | 0.05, 14.5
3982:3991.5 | 0.03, 14.7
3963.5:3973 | 0.11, 13.6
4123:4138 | -0.02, 15.5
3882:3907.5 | 0.06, 14.3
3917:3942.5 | 0.09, 13.9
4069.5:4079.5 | -0.02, 15.4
